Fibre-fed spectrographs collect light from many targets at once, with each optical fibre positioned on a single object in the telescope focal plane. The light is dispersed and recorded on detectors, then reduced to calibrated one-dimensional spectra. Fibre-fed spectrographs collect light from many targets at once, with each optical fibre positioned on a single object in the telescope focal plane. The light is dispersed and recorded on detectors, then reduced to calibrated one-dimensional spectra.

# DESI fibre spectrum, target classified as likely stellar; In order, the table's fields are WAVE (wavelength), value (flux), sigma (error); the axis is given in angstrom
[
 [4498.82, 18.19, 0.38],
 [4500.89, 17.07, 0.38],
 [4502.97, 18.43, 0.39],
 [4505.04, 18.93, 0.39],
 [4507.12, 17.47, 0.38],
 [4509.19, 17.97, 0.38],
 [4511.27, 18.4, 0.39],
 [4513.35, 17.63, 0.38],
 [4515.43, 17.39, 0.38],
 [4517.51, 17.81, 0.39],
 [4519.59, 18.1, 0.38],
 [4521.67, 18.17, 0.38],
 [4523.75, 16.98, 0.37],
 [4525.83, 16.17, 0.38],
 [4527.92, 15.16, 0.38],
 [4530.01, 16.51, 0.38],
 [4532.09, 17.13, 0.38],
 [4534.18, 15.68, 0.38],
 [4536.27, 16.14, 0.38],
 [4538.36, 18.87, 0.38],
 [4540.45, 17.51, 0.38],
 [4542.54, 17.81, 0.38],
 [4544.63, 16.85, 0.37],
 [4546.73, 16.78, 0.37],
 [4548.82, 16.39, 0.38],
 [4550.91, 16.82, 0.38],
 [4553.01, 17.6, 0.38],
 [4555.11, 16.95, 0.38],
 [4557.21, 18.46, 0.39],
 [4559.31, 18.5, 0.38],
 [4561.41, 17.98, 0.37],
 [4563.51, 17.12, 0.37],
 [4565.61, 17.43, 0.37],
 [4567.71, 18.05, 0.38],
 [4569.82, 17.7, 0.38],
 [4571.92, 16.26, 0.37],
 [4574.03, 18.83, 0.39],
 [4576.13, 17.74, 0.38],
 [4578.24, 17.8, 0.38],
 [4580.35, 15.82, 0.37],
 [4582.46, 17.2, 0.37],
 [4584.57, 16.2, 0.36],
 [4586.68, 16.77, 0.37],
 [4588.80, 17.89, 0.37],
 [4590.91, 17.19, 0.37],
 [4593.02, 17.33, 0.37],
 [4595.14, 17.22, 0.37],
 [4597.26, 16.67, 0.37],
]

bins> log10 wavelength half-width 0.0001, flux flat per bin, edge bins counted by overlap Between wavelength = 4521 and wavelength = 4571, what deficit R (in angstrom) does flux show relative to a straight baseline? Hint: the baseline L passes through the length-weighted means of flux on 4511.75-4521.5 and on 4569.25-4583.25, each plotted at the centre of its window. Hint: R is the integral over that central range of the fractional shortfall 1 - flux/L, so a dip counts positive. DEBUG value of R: 1.1 angstrom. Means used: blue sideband 17.8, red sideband 17.3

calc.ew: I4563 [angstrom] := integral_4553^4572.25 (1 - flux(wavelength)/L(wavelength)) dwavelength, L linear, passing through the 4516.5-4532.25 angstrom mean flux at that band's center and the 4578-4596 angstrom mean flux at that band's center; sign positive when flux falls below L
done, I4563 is -0.7 angstrom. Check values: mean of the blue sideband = 17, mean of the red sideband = 17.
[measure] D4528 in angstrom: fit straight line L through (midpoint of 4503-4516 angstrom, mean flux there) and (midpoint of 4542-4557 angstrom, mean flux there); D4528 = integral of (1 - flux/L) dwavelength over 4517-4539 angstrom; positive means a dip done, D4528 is 0.84 angstrom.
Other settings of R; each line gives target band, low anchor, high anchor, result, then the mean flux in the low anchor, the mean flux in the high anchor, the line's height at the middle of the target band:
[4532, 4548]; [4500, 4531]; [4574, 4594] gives 0.27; 17.5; 17.2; 17.4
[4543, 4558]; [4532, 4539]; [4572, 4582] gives -0.09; 16.8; 17.4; 17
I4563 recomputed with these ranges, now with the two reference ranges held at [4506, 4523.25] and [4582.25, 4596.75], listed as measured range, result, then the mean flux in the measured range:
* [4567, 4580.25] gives -0.26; 17.6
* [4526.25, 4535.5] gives 0.81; 16.1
